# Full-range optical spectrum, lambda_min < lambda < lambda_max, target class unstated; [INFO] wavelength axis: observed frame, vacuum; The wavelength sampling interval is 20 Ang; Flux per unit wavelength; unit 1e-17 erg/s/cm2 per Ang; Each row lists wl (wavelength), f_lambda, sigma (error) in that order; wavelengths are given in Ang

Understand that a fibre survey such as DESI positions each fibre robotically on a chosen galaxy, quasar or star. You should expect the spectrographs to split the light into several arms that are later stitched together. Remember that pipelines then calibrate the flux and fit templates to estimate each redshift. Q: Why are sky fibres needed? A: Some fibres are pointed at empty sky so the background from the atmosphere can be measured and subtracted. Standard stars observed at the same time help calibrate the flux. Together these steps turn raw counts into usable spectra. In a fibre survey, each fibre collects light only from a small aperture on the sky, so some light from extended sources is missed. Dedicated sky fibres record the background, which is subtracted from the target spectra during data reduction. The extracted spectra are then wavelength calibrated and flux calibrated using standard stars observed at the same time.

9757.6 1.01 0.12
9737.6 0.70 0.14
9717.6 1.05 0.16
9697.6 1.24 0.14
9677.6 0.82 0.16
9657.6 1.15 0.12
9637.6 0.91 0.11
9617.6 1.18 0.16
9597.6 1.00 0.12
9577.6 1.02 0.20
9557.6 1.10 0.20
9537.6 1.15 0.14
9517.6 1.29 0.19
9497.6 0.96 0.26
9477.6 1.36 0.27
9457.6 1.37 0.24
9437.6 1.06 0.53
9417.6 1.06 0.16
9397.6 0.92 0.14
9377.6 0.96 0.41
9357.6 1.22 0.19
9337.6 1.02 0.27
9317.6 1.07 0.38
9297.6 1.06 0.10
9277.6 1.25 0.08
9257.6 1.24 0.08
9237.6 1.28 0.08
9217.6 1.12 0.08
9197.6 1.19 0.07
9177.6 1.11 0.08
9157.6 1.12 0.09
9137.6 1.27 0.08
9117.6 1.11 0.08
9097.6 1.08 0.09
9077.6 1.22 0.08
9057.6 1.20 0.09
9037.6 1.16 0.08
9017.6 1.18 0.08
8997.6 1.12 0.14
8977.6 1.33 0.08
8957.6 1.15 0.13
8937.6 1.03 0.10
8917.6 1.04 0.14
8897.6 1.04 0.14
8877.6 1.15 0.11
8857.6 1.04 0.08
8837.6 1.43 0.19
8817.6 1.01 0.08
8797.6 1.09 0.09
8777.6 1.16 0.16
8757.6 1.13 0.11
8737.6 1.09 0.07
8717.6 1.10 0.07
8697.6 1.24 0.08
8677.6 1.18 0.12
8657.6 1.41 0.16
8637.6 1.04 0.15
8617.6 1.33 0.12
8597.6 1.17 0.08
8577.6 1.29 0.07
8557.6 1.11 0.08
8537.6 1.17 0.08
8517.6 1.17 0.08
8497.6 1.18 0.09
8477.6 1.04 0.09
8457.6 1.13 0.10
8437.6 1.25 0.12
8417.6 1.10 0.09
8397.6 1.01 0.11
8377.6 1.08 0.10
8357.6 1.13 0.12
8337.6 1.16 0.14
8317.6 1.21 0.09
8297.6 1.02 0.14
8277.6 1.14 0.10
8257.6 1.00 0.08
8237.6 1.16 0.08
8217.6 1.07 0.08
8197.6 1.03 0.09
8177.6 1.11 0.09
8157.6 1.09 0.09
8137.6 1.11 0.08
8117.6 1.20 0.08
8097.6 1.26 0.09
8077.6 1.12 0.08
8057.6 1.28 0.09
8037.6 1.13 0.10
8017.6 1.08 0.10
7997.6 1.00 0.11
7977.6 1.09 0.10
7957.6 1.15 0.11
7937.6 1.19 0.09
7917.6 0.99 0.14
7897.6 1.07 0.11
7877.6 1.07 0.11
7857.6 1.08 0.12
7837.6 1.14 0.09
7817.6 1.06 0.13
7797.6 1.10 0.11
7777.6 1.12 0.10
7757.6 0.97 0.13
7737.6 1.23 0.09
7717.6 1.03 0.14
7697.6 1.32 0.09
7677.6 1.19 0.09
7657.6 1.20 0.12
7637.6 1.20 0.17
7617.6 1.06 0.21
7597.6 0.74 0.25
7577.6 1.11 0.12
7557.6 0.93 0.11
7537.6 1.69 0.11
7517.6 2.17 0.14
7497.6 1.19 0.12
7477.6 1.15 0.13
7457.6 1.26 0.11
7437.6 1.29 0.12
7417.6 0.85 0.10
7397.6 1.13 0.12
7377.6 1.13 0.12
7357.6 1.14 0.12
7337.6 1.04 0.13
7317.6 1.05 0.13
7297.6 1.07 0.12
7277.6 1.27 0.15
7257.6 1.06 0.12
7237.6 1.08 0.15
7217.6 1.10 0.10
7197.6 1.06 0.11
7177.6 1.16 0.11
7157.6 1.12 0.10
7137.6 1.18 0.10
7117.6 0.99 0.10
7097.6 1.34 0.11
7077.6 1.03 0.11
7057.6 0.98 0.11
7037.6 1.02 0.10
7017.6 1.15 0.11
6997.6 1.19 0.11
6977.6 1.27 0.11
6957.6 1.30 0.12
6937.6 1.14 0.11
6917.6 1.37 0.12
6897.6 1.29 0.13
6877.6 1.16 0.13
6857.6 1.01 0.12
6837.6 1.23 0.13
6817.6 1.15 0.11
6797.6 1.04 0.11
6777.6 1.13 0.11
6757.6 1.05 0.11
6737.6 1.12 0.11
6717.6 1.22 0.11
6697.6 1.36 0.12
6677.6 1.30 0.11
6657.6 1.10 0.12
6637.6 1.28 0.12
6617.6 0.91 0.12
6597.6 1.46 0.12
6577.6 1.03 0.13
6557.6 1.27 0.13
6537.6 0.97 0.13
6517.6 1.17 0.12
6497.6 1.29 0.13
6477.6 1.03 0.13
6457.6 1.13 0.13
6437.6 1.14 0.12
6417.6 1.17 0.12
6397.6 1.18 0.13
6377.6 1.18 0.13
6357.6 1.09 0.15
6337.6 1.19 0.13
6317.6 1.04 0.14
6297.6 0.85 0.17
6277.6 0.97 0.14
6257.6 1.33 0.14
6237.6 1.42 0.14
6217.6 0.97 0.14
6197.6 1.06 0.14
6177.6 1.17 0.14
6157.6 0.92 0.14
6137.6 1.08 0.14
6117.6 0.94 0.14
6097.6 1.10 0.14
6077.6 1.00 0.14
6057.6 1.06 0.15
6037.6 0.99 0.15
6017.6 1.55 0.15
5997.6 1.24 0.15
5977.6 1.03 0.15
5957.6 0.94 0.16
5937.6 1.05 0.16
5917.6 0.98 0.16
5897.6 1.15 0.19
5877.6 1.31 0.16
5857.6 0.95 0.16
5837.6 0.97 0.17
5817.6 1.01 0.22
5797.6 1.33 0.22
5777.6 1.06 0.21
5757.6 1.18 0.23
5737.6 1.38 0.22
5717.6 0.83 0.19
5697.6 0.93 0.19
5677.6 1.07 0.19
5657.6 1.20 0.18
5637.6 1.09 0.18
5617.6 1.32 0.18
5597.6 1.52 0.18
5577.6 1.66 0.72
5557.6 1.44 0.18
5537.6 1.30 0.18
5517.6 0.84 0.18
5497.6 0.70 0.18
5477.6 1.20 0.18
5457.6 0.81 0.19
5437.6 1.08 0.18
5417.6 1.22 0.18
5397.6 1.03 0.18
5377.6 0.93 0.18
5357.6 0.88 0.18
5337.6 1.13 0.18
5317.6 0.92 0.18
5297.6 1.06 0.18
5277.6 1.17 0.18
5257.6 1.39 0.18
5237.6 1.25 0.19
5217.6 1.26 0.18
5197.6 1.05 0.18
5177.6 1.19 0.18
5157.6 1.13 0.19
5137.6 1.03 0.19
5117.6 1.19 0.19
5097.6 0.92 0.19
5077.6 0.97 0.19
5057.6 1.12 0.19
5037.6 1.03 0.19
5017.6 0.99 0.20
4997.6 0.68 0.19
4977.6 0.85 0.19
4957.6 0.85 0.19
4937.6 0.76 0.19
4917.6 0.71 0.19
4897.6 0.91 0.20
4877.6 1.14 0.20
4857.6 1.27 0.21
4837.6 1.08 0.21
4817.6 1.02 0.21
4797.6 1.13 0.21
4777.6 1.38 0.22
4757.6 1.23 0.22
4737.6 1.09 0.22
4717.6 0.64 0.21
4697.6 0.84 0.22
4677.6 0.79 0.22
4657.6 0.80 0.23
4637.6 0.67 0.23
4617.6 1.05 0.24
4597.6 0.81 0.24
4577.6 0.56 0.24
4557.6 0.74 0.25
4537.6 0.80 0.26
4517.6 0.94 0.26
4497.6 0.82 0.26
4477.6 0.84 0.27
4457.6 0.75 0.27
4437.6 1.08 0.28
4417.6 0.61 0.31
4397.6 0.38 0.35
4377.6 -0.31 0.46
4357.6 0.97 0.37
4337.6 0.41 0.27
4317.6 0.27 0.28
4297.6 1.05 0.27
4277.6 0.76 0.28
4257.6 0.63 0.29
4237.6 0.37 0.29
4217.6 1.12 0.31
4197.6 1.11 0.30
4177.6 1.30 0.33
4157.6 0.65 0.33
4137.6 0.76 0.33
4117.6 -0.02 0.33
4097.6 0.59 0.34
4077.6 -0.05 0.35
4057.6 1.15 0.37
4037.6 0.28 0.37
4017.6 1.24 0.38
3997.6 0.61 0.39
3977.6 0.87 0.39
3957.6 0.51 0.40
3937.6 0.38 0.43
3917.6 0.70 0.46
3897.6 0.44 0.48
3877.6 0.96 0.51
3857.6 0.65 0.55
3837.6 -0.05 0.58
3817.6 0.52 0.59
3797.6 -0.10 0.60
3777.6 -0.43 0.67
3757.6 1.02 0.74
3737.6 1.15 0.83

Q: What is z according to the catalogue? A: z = 0.144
